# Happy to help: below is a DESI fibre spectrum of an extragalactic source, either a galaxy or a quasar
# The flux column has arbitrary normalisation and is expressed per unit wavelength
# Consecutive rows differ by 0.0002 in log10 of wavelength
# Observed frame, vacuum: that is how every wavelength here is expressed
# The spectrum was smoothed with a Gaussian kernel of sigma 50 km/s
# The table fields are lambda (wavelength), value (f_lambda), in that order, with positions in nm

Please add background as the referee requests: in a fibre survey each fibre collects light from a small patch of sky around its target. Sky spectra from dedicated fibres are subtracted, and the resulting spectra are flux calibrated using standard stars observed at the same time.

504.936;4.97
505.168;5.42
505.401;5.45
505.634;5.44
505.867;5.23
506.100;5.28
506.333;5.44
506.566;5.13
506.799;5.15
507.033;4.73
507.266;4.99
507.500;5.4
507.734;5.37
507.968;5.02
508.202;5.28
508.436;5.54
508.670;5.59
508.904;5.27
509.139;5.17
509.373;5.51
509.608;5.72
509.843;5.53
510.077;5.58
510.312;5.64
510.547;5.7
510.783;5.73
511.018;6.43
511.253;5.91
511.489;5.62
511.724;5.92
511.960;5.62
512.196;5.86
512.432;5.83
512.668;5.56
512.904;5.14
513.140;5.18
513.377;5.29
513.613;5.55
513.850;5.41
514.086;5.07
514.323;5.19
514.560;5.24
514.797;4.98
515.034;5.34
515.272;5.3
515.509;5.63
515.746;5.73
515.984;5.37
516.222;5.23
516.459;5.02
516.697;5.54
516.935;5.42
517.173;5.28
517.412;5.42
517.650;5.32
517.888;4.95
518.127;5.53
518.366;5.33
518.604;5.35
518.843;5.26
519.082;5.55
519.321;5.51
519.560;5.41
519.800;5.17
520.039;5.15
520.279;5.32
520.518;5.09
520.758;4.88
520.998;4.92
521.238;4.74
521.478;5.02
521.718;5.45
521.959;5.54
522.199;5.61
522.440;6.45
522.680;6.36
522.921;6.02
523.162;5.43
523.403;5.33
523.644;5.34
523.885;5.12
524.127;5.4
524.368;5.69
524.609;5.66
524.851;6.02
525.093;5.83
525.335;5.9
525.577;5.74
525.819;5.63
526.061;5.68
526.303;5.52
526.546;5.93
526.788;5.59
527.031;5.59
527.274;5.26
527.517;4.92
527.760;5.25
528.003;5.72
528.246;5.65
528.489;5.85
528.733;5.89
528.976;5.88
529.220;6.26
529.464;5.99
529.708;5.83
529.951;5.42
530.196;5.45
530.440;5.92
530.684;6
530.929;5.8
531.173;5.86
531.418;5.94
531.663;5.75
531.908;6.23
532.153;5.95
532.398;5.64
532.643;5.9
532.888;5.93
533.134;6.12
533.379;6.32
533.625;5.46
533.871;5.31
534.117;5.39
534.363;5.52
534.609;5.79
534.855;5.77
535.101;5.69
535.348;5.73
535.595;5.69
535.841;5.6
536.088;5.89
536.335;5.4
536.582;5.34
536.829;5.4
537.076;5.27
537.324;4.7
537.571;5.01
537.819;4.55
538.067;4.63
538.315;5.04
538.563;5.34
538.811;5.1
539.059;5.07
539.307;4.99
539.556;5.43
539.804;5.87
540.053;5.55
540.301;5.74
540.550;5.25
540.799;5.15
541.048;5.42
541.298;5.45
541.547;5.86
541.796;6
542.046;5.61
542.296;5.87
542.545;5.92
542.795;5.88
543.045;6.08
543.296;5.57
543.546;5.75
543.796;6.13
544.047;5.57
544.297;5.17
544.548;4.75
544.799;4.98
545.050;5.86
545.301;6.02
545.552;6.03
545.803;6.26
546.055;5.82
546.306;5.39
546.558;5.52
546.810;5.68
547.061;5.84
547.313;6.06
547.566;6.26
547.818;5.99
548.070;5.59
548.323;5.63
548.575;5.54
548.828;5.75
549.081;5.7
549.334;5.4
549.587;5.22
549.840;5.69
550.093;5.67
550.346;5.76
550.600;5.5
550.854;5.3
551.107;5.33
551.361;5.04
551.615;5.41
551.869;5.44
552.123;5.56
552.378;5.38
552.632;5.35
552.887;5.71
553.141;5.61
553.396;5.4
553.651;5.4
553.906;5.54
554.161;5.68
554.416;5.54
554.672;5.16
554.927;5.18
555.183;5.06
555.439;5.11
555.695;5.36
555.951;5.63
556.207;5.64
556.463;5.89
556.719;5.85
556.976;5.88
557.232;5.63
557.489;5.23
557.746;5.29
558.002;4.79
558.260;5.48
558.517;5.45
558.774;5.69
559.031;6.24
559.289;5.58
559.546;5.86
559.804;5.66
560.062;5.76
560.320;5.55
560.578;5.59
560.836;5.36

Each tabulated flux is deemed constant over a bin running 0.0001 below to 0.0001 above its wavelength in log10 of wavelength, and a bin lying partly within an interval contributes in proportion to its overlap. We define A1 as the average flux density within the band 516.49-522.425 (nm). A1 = 5.3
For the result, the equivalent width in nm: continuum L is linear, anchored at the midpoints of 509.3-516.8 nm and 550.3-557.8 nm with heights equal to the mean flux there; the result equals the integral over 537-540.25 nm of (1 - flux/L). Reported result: 0.206 nm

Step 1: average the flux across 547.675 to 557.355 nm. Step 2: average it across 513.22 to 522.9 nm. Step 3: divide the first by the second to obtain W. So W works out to 1.03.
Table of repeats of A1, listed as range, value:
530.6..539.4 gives 5.53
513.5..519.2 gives 5.33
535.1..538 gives 5.33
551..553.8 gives 5.42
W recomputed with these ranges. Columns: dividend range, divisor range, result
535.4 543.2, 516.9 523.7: 1.01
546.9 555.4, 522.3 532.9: 0.96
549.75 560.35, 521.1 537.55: 0.97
